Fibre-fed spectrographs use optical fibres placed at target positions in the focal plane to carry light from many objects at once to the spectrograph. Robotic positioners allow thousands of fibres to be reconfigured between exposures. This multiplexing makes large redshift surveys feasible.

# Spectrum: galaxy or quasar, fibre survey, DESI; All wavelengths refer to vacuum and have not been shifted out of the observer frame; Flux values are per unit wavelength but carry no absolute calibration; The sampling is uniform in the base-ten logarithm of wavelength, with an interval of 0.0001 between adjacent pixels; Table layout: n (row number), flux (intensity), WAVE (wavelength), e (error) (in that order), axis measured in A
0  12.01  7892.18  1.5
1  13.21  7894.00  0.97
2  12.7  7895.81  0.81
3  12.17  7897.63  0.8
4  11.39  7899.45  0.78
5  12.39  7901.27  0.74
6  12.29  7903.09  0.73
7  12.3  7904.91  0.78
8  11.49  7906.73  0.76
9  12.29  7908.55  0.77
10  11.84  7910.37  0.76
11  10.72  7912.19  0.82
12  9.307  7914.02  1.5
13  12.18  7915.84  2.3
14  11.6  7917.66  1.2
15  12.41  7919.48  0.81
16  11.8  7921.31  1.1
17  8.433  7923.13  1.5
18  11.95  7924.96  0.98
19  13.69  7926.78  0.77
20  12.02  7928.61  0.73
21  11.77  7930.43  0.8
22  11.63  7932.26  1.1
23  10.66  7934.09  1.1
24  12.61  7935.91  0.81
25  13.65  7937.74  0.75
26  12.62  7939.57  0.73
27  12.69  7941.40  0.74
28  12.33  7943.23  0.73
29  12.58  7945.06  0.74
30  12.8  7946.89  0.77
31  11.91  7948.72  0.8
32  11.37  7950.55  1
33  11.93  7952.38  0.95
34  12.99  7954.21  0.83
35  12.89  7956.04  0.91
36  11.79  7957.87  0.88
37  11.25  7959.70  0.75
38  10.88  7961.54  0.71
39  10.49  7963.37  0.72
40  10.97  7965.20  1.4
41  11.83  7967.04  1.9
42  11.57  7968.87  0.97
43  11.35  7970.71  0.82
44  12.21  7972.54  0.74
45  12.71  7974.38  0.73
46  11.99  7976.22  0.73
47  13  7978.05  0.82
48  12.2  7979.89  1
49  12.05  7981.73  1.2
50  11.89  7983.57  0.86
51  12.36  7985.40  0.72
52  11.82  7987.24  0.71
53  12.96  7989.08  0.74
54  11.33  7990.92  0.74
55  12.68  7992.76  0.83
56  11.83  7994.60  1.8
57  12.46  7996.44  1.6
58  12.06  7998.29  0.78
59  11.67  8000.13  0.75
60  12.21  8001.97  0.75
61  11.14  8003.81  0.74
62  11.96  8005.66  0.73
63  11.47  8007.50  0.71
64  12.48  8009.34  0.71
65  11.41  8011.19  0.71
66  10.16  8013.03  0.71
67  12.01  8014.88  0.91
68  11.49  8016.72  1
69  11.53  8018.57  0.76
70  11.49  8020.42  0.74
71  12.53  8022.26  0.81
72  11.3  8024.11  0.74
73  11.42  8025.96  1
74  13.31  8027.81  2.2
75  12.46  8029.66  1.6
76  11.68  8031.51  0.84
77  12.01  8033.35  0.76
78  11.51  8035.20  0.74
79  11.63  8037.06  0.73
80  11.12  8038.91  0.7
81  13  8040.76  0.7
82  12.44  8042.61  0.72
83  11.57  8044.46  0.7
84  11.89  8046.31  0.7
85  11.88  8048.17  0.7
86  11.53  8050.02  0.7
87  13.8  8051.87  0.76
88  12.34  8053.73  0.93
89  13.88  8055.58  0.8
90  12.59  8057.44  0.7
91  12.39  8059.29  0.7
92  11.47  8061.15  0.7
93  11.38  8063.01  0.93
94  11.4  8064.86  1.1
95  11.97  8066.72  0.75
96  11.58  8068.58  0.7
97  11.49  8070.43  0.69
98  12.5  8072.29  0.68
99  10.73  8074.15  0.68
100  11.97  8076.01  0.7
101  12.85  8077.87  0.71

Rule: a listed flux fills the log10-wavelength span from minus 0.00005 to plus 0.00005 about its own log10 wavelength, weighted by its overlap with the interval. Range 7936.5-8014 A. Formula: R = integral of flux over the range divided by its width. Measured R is 12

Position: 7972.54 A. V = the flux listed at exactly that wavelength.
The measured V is 12.21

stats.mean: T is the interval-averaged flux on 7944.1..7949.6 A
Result 12.4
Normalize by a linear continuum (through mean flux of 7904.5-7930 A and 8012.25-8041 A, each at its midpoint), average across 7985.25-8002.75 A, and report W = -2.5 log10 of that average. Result -0.04 mag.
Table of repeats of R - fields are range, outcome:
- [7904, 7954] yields 11.9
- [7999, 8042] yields 11.8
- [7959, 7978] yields 11.6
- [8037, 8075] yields 12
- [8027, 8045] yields 12.1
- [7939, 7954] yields 12.3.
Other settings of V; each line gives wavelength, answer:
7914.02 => 9.307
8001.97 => 12.21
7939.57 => 12.62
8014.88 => 12.01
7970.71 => 11.35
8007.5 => 11.47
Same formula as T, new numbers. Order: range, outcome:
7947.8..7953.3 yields 11.7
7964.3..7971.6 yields 11.4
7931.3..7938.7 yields 12.1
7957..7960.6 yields 11.5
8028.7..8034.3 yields 12.1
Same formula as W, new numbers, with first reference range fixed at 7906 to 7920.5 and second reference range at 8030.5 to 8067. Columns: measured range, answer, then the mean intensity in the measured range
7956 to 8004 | -0.01 mag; 11.9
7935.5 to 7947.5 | -0.10 mag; 12.8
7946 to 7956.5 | -0.06 mag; 12.3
